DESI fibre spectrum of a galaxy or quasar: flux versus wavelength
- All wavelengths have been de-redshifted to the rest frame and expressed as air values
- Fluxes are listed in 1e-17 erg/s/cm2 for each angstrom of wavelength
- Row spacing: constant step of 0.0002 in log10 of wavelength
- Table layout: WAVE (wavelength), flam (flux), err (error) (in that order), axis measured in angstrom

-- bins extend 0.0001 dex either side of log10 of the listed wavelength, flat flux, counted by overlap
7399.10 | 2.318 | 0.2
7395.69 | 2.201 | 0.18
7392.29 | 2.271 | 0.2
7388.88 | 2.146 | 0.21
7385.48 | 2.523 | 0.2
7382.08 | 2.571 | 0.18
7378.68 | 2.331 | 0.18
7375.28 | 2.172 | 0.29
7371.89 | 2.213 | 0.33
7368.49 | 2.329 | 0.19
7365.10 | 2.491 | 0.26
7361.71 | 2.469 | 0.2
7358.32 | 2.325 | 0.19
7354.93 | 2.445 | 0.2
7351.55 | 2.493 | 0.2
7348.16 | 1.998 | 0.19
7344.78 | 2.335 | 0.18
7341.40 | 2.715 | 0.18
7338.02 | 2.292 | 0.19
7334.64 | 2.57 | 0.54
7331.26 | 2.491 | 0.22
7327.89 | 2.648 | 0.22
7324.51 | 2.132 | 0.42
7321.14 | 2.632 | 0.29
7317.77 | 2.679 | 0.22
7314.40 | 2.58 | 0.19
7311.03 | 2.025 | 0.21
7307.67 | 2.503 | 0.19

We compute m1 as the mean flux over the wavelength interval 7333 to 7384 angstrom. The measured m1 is 2.38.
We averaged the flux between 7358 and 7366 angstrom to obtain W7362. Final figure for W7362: 2.44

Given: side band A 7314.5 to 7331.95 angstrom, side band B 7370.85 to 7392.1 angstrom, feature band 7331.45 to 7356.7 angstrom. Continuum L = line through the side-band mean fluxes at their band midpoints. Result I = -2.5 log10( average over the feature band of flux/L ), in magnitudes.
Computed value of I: 0.019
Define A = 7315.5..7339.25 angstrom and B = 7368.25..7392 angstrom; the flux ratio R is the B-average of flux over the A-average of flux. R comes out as 0.93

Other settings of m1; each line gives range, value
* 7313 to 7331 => 2.53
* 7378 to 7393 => 2.38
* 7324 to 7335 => 2.48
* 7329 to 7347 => 2.47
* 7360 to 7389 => 2.37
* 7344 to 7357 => 2.32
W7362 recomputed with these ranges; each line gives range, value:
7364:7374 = 2.33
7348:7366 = 2.4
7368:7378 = 2.24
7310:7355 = 2.44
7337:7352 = 2.36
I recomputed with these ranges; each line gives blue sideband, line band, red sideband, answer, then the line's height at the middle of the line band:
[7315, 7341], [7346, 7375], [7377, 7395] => 0.04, 2.42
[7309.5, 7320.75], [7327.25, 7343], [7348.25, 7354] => -0.06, 2.4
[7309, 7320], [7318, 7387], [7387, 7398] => -0.04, 2.33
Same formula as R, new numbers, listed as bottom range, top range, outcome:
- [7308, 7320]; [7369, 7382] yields 0.94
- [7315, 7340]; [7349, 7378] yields 0.94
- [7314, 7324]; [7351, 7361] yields 0.94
